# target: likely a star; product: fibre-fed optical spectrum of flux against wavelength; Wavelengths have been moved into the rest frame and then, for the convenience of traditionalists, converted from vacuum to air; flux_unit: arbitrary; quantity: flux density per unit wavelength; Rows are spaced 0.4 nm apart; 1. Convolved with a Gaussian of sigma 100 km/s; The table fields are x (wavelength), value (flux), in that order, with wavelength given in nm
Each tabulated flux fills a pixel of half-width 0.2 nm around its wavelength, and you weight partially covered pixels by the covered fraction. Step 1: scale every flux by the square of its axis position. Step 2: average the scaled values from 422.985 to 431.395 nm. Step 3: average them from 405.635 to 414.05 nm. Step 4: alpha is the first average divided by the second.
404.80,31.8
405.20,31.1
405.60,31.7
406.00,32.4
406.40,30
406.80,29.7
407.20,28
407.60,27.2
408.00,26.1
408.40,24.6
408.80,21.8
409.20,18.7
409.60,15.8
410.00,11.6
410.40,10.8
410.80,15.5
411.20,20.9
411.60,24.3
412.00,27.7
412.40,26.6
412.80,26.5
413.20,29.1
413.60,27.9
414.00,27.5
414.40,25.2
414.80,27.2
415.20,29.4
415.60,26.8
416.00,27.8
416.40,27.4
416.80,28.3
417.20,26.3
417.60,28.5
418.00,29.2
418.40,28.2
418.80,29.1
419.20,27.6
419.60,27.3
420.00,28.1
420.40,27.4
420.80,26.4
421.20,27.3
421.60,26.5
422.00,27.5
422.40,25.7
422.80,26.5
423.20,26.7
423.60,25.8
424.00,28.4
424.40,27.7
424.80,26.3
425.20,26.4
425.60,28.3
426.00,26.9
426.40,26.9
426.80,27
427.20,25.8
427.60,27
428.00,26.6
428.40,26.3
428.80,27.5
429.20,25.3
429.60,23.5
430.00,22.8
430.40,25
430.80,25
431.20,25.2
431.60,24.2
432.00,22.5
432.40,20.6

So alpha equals 1.2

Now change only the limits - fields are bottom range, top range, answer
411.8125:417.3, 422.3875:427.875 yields 1.03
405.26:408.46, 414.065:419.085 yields 1.00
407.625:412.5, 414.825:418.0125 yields 1.40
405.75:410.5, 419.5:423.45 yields 1.23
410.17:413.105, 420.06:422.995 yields 1.28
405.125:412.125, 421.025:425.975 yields 1.23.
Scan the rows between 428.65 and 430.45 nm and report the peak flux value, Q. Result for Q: 27.5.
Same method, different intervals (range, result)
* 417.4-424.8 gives 29.2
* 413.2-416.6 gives 29.4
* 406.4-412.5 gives 29.7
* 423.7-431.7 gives 28.4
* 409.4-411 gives 15.8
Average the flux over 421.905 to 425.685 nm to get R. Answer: 26.9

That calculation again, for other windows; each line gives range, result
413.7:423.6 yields 27.4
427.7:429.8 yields 25.9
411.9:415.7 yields 27.4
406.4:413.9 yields 23.2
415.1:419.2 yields 28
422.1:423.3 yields 26.4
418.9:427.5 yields 27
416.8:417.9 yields 27.7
